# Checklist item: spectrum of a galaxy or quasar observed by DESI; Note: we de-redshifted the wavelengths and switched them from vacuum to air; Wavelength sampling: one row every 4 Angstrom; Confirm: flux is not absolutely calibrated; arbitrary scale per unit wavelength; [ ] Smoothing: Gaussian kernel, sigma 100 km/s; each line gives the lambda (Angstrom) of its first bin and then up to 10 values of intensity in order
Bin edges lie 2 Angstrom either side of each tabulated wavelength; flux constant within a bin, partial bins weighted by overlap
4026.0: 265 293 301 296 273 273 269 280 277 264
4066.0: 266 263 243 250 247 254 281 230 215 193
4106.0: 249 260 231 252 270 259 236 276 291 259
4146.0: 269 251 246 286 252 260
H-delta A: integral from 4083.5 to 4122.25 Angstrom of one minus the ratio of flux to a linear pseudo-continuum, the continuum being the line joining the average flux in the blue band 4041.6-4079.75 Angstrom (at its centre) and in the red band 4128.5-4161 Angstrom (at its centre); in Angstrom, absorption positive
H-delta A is 3.3 Angstrom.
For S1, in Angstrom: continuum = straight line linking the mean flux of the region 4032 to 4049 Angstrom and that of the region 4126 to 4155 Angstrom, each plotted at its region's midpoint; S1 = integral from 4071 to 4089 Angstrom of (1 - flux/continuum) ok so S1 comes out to 1.6 Angstrom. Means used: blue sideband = 285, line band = 251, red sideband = 262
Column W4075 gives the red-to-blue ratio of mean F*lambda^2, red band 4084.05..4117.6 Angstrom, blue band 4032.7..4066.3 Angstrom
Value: 0.89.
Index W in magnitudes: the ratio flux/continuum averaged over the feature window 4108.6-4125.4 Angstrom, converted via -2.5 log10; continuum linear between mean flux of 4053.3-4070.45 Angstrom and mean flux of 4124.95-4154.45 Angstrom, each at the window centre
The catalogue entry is 0.04 mag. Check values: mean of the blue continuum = 270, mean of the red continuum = 262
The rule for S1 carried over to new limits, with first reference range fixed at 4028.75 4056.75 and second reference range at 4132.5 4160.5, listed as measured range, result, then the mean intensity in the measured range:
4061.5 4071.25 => 0.5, 264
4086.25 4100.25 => 1.7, 243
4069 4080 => 1.1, 251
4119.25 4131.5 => 0.7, 256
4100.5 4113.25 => 1.8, 235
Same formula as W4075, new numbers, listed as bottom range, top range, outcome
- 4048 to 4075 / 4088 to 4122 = 0.92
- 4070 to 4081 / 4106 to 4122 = 1.02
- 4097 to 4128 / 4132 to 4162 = 1.12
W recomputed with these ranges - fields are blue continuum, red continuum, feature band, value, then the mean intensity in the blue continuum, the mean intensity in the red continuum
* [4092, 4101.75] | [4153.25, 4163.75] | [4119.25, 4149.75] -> -0.08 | 217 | 263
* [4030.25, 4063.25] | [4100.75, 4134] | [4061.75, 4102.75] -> 0.07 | 280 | 247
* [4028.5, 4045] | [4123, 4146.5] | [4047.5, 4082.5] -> 0.08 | 290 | 265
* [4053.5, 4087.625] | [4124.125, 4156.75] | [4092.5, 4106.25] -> 0.19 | 260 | 261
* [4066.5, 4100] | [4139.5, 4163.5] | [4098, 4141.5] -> 0.02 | 249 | 261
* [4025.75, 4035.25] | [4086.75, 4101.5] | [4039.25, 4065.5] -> -0.01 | 289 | 238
